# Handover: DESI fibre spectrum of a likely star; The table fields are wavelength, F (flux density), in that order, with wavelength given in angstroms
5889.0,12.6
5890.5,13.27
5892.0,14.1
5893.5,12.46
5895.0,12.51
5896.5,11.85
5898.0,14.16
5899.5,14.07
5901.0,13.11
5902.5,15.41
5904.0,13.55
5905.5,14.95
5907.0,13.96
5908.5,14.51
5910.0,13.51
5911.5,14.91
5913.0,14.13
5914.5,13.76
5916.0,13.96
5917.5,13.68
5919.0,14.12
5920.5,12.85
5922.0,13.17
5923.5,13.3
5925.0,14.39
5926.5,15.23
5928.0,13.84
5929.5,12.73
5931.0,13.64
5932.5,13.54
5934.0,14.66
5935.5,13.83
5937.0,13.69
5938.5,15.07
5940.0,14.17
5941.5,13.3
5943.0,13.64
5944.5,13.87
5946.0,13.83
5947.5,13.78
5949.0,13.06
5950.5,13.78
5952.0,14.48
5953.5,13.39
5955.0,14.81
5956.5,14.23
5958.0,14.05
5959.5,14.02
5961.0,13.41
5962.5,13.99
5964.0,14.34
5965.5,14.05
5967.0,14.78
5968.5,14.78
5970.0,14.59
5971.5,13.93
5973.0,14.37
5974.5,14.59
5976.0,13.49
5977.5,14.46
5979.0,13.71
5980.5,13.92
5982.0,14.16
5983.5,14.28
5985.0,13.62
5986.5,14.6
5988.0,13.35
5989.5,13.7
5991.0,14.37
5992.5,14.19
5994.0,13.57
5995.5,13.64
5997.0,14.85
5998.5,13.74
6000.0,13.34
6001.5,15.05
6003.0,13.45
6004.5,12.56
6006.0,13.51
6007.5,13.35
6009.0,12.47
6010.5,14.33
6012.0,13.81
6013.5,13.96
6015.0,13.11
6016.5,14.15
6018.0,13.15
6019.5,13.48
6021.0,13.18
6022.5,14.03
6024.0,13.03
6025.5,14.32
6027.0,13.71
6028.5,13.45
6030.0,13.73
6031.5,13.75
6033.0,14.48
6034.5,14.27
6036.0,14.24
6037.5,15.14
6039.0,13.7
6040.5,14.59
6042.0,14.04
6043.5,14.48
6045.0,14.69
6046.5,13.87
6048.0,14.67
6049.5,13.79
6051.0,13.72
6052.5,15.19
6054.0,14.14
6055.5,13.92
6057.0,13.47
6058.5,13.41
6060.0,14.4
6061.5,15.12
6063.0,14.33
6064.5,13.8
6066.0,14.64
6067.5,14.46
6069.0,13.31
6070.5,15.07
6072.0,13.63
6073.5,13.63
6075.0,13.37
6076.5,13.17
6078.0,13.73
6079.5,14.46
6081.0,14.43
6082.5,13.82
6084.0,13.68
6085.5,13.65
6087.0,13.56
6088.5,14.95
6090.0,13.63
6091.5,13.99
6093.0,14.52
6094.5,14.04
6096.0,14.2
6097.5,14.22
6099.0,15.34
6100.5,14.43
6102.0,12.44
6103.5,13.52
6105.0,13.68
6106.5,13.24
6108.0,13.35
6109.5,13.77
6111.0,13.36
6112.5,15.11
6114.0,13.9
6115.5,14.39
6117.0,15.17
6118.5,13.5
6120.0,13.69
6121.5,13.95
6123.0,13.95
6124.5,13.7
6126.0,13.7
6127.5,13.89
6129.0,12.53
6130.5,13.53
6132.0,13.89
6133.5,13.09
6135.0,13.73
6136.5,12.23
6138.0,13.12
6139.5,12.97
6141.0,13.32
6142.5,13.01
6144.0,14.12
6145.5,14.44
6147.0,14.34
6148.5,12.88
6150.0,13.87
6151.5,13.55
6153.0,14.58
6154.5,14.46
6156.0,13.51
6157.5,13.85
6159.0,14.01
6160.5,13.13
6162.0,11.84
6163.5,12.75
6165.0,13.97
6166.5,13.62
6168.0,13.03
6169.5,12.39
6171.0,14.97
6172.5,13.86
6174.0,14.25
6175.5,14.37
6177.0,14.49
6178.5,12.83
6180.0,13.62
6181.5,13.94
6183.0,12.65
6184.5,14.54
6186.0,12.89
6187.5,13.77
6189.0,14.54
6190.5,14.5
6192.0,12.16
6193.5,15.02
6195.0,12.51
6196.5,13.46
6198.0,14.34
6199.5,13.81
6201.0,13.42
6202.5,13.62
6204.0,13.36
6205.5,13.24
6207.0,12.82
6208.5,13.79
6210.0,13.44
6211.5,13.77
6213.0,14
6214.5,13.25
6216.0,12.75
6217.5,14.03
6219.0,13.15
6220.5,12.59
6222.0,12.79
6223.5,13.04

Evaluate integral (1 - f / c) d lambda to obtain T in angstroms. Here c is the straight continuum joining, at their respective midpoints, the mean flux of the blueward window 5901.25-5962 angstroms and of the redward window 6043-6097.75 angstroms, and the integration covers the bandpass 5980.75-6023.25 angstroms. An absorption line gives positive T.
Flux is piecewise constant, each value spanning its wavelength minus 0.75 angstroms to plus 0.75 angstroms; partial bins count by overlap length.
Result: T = 0.8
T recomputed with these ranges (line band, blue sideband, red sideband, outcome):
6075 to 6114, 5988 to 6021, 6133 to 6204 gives -0.8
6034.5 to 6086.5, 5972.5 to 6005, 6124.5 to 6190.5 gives -1.1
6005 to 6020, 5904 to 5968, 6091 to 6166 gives 0.4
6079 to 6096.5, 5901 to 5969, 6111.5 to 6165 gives -0.4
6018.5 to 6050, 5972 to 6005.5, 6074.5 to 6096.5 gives -0.2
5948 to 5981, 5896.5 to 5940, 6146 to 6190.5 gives -0.5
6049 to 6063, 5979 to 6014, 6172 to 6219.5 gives -0.4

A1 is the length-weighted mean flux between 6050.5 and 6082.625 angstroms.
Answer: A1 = 14.1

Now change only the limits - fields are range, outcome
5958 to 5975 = 14.2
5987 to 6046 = 13.8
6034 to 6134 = 14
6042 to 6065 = 14.2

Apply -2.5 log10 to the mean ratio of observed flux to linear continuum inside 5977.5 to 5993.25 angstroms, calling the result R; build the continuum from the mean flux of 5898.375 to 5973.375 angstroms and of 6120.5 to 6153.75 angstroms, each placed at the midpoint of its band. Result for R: -0.01 mag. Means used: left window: 14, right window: 13.6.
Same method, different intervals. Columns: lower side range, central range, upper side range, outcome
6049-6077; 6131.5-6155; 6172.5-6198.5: 0.02 mag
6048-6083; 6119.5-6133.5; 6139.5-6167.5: 0.01 mag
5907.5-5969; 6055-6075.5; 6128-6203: -0.02 mag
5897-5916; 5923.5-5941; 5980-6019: 0.00 mag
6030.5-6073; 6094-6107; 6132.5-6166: 0.00 mag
